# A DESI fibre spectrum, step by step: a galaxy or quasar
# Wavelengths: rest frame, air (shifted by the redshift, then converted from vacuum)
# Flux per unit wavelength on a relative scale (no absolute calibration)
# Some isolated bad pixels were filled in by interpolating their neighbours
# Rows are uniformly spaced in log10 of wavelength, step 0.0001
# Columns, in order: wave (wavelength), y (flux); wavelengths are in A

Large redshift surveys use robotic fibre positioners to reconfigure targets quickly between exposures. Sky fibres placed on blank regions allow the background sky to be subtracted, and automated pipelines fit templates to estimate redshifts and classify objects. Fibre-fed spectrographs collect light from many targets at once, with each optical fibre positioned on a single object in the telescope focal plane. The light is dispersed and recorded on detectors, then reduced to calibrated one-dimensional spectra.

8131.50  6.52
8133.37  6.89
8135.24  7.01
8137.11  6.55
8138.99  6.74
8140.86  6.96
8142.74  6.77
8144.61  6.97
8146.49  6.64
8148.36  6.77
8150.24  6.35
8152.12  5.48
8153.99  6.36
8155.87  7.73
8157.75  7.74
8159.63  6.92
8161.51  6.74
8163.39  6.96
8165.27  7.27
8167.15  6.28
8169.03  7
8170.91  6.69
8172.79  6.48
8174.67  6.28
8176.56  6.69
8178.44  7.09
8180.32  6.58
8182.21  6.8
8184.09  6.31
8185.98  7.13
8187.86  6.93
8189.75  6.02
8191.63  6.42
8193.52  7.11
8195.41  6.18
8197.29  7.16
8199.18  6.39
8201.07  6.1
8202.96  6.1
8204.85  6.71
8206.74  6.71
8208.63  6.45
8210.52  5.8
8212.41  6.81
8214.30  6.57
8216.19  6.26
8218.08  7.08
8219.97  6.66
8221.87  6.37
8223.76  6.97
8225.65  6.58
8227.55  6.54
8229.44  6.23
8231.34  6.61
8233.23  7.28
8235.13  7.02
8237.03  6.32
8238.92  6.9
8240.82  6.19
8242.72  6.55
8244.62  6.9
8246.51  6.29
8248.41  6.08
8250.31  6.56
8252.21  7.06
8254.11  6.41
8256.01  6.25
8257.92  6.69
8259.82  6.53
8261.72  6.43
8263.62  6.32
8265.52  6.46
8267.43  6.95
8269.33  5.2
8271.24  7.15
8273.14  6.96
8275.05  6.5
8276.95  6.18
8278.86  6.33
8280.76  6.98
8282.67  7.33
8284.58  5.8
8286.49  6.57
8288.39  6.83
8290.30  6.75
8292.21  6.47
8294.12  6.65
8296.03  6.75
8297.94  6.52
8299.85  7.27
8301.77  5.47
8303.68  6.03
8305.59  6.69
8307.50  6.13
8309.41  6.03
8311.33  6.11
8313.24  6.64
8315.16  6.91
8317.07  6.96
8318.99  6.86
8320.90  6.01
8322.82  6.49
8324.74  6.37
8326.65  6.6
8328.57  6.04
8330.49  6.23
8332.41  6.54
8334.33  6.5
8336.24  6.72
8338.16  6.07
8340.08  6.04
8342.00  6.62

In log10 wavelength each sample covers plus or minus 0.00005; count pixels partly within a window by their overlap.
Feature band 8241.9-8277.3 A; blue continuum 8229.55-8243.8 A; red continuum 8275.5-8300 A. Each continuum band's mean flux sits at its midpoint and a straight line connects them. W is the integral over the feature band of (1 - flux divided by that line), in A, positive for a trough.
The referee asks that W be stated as 0.8 A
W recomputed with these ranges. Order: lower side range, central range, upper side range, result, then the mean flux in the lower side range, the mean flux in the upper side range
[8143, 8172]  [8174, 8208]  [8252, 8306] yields 0.6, 6.79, 6.53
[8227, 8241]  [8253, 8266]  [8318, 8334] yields 0.3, 6.66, 6.4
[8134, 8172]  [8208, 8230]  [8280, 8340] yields 0.4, 6.8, 6.49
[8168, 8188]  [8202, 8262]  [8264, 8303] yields 0.6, 6.72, 6.55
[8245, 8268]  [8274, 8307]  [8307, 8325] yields -0.3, 6.51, 6.46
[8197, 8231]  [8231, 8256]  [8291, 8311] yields -0.5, 6.52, 6.39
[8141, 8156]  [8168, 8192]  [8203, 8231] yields -0.3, 6.59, 6.54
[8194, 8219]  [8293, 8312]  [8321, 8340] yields 0.1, 6.5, 6.36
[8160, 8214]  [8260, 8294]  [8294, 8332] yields -0.3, 6.62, 6.43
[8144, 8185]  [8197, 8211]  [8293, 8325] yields 0.5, 6.73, 6.46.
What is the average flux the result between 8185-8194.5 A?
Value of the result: 6.71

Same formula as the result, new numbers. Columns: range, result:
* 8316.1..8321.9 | 6.61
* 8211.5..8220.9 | 6.68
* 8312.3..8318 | 6.84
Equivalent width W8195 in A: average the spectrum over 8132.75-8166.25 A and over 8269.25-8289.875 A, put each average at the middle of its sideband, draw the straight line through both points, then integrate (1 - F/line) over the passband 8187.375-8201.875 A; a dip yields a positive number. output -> 0.5 A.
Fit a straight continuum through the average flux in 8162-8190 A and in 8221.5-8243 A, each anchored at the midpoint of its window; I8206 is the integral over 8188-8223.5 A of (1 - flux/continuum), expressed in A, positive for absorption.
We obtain 0.9 A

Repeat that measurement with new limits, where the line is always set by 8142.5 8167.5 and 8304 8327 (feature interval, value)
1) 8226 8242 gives 0.01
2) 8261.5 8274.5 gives 0.13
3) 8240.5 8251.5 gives 0.26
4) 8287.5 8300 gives -0.39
